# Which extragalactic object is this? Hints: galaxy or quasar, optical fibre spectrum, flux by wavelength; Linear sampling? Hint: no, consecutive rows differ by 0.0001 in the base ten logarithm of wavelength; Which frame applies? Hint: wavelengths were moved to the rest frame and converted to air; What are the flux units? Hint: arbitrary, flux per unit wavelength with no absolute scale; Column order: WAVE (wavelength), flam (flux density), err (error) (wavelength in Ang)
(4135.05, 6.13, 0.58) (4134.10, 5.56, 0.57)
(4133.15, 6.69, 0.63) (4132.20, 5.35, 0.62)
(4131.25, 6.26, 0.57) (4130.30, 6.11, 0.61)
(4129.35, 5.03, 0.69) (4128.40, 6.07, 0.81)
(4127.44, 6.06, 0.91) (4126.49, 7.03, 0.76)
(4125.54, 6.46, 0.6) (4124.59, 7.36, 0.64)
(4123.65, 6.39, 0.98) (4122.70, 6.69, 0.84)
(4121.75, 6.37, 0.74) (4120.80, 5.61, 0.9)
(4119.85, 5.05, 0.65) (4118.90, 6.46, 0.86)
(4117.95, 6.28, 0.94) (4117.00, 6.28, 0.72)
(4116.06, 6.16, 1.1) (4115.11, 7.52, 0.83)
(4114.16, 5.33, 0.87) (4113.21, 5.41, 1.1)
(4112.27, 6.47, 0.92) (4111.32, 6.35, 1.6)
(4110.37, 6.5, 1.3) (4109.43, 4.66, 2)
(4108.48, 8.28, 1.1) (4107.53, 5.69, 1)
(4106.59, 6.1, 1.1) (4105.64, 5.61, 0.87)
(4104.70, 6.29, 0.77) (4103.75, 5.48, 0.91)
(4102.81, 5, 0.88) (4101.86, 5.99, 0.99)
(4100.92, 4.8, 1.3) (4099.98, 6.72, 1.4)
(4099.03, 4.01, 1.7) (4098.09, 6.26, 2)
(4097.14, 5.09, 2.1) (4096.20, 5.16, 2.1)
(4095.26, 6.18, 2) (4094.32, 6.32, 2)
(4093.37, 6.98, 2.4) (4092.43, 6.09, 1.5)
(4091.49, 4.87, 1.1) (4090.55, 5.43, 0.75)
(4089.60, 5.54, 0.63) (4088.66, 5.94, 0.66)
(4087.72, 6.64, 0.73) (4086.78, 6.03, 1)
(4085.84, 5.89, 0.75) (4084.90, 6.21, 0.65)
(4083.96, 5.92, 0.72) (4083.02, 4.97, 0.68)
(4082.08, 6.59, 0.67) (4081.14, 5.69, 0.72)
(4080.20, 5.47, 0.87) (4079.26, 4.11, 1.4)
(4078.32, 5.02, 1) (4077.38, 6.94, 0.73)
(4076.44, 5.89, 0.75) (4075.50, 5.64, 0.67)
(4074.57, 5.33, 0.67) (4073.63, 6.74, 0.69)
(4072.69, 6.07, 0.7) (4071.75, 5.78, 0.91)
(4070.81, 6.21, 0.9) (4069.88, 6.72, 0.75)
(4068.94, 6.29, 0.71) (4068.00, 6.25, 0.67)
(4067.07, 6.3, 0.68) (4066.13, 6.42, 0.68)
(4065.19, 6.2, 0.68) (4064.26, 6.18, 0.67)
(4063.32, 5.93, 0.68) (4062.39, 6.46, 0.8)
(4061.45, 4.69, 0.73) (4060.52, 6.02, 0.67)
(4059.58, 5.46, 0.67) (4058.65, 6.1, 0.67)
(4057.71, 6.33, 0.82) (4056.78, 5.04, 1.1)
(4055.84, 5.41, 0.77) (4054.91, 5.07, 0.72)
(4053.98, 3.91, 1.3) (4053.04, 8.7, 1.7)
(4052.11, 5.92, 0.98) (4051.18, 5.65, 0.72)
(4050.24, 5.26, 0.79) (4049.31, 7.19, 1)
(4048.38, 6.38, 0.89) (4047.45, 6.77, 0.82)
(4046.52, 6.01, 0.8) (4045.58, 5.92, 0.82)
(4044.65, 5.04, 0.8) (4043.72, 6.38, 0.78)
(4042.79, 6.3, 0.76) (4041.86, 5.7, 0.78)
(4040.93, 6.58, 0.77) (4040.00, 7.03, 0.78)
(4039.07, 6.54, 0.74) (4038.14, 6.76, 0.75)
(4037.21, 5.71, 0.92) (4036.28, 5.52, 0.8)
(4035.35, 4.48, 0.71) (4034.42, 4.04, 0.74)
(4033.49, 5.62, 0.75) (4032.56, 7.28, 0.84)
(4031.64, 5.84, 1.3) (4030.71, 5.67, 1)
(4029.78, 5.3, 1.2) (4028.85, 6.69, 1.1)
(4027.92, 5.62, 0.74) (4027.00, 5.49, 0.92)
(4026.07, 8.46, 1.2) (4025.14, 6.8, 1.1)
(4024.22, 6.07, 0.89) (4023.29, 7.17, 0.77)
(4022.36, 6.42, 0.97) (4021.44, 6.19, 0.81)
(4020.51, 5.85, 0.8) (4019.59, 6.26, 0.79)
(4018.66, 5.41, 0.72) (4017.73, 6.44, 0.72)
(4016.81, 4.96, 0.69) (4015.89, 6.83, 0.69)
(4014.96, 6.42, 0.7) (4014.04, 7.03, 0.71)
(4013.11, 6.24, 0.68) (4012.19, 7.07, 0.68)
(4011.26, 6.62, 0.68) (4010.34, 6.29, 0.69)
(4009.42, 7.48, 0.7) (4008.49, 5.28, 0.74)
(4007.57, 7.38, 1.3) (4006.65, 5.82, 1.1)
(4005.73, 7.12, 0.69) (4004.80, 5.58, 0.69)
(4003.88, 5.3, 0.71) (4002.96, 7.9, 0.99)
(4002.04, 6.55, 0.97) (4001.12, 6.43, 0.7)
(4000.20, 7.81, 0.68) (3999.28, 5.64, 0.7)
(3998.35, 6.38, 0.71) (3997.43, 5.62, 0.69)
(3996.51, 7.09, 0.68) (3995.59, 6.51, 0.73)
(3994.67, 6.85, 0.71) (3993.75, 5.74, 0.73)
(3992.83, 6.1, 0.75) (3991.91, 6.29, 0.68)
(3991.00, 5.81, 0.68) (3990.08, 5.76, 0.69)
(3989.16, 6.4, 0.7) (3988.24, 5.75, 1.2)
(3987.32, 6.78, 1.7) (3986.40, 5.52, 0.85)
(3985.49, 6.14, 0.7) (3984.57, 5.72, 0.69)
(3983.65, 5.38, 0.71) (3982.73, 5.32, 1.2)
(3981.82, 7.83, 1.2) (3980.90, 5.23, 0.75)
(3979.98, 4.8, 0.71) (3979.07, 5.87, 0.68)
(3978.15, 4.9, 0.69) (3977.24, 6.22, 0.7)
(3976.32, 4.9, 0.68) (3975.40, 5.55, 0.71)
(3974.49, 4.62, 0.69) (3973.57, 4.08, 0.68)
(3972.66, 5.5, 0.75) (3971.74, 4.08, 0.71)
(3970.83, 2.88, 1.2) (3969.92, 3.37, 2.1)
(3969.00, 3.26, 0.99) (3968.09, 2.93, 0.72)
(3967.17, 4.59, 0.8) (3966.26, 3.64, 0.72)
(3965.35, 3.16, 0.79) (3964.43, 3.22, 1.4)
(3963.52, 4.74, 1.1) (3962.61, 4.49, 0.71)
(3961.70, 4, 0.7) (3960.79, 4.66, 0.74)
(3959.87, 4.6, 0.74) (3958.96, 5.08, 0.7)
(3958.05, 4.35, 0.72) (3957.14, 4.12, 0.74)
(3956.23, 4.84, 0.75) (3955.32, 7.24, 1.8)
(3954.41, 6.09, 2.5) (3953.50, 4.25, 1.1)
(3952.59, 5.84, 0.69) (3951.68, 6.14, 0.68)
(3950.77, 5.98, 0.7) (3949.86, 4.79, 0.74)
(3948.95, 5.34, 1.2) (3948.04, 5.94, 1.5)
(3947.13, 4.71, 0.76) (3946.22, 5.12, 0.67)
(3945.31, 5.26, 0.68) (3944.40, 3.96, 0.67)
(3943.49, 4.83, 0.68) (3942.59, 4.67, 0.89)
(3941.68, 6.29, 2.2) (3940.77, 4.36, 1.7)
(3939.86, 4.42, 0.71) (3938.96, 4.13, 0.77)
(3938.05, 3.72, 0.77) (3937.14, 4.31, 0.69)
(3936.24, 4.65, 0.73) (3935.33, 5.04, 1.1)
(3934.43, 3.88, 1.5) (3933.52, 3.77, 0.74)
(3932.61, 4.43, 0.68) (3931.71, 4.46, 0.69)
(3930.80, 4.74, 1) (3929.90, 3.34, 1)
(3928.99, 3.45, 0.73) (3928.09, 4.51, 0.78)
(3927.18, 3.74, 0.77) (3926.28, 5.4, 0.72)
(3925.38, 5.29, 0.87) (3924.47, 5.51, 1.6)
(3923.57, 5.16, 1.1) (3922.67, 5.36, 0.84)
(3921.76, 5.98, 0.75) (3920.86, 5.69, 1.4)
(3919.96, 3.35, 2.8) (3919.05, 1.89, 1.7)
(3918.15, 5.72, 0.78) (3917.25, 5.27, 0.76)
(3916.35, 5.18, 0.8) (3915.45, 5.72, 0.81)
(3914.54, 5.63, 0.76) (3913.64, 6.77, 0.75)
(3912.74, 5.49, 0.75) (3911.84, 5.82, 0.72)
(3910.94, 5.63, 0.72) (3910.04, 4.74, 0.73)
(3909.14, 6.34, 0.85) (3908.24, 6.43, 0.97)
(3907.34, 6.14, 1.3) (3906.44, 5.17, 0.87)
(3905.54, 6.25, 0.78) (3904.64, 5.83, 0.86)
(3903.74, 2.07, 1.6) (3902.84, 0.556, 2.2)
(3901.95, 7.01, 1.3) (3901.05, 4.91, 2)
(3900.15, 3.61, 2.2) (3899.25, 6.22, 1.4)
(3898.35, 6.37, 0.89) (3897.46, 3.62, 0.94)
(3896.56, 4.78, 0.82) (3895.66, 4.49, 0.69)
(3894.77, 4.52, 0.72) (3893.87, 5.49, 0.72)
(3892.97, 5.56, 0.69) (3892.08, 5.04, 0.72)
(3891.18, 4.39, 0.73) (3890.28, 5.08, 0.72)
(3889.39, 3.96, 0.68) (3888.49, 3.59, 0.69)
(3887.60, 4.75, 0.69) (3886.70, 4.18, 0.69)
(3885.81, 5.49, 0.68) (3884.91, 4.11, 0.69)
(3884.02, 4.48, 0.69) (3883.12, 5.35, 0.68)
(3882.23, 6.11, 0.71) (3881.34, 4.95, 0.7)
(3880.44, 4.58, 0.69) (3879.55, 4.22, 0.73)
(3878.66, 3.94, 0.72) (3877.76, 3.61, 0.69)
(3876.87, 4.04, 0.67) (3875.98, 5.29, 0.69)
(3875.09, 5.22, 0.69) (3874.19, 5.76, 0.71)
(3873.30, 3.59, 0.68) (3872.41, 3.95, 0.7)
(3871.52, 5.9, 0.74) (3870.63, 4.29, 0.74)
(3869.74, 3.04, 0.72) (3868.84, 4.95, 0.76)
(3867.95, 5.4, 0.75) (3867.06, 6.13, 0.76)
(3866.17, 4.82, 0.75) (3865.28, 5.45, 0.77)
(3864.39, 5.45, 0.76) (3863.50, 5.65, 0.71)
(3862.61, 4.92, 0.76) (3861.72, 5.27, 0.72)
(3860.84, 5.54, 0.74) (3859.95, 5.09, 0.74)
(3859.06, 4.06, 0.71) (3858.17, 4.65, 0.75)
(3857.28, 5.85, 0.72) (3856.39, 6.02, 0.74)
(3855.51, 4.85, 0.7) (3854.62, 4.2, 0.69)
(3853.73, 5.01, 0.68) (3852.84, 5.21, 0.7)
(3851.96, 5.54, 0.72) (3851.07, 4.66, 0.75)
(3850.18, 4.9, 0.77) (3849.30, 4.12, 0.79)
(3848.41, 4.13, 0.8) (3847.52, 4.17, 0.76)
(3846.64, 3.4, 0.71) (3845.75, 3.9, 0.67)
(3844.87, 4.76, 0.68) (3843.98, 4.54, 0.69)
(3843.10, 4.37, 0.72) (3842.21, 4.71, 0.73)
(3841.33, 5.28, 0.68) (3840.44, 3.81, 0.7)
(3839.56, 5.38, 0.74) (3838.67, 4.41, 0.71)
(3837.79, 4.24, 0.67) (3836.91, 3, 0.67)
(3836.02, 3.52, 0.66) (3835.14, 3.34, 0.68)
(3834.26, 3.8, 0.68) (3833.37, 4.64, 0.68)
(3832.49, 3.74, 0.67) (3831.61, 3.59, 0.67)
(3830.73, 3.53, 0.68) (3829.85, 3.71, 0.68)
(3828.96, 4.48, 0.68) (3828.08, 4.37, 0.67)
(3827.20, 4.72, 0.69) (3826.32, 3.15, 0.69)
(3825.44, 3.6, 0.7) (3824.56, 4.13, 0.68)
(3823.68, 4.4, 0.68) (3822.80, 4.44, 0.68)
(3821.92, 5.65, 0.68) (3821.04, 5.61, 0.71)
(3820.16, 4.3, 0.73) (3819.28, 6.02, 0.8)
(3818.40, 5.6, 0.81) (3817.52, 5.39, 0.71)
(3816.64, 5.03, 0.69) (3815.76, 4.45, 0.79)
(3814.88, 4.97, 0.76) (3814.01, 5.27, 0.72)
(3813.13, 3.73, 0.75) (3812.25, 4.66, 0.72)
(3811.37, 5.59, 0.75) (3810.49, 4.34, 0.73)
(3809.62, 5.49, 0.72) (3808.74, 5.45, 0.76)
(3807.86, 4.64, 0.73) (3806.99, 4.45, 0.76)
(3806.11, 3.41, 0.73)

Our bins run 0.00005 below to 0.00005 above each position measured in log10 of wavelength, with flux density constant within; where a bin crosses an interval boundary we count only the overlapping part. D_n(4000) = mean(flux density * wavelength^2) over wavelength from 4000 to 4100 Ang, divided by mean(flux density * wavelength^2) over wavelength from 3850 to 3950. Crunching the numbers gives 1.3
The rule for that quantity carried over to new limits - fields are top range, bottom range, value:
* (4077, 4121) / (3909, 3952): 1.30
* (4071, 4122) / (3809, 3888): 1.43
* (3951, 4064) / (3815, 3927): 1.29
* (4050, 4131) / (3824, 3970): 1.39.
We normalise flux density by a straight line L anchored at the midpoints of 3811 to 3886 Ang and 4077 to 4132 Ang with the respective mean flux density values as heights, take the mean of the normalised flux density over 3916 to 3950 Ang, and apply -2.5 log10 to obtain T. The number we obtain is 0.09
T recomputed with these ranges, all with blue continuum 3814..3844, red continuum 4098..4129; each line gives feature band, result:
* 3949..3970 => 0.12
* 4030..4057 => -0.05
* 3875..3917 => -0.03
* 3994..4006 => -0.20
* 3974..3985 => -0.04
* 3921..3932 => 0.05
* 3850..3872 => -0.10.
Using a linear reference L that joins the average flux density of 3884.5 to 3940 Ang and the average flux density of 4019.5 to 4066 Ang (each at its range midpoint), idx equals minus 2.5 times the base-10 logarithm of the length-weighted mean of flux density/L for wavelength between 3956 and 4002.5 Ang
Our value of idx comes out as 0.04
